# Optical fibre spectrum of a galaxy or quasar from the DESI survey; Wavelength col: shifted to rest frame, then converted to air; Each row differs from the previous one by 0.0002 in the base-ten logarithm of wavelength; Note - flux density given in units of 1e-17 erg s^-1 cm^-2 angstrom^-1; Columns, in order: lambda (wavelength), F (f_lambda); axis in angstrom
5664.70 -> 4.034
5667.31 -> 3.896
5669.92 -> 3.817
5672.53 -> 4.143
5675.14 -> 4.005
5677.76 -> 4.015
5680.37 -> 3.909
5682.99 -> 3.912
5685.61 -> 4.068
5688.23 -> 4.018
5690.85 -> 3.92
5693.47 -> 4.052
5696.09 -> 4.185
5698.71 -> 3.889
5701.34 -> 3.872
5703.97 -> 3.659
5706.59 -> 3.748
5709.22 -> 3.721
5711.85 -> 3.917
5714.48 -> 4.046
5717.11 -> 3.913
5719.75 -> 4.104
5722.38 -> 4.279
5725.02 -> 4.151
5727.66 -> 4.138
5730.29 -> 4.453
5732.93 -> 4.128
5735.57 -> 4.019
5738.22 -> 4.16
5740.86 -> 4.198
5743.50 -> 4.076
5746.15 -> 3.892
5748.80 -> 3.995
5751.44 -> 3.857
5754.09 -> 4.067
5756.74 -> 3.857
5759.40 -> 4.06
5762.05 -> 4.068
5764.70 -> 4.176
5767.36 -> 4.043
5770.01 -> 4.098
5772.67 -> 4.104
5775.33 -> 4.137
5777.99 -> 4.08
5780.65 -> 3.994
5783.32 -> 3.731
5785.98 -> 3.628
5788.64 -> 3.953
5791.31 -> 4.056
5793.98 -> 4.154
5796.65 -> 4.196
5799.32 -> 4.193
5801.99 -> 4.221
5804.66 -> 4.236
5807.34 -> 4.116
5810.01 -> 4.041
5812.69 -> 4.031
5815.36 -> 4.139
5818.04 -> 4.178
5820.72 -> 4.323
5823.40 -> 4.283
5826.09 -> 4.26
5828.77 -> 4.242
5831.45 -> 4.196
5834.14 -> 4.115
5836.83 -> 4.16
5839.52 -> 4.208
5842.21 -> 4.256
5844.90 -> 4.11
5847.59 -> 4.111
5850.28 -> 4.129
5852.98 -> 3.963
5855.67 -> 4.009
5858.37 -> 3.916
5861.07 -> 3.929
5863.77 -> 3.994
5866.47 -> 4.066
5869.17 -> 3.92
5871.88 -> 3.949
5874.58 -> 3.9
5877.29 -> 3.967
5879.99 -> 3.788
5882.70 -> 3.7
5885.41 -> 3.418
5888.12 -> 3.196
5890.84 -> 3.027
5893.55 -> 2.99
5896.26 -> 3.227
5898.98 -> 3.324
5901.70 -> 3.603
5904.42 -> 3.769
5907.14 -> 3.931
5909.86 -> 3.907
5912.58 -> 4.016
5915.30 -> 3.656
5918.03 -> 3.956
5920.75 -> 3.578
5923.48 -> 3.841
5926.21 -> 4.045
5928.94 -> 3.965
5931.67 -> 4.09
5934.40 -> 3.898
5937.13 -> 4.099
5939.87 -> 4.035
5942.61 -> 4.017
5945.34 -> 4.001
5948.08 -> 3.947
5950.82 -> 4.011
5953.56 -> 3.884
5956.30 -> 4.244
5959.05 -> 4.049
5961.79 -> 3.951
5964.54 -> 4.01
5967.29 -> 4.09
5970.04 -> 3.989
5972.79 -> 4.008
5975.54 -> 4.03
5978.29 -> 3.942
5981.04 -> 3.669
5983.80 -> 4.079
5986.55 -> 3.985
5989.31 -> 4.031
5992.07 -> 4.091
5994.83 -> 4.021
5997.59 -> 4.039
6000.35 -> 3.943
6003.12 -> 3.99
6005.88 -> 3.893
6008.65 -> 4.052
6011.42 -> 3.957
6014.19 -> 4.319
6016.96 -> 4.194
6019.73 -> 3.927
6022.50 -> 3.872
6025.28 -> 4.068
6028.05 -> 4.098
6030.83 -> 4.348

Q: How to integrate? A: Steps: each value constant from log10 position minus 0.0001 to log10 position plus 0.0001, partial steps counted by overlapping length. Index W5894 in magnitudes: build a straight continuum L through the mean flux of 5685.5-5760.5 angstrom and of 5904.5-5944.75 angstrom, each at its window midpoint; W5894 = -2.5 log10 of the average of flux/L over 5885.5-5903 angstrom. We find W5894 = 0.21 mag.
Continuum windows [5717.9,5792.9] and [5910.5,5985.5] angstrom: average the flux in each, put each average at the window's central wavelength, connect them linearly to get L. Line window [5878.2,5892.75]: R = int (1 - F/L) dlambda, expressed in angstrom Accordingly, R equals 2.1 angstrom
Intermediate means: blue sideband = 4.05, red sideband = 3.97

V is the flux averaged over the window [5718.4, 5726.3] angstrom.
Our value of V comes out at 4.17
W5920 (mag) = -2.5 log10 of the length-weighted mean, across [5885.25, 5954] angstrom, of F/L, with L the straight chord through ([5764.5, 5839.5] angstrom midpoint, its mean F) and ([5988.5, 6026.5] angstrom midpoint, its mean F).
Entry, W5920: 0.09 mag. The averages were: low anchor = 4.11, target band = 3.75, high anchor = 4.03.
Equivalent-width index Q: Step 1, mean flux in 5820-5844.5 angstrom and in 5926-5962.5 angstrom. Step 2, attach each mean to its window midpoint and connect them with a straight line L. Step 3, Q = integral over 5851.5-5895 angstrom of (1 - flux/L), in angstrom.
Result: 4.3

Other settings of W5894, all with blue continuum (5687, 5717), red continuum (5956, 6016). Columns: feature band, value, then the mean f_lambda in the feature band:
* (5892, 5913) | 0.12 mag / 3.57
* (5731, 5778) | -0.04 mag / 4.06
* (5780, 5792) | 0.02 mag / 3.86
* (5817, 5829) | -0.08 mag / 4.26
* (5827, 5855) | -0.05 mag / 4.15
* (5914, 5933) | 0.03 mag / 3.88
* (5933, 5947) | 0.00 mag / 4.01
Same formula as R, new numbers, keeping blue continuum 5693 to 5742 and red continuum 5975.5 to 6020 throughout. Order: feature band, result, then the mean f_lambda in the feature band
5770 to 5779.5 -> -0.2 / 4.1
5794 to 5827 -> -1.3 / 4.18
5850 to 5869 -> 0.2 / 3.99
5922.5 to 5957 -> 0.1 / 4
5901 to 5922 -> 1.1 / 3.81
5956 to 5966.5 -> -0.1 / 4.04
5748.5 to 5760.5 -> 0.2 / 3.96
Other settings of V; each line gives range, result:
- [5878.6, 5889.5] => 3.53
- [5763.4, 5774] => 4.1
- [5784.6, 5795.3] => 3.95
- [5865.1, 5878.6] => 3.96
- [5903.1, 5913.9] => 3.91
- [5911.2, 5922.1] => 3.8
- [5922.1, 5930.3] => 3.95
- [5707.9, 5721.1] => 3.94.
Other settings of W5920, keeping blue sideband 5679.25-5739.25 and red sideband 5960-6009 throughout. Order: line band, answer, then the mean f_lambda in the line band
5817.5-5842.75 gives -0.06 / 4.22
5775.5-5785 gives 0.02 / 3.95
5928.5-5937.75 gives -0.01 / 4.01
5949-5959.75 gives -0.01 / 4.04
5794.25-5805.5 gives -0.05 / 4.21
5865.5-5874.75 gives 0.01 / 3.96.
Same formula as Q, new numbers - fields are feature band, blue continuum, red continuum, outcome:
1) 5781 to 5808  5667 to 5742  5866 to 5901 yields -1.9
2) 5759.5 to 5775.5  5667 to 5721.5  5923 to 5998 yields -0.5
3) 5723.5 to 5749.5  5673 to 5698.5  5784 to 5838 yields -0.4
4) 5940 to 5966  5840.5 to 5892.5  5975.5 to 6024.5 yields -0.4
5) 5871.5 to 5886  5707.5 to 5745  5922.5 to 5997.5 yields 0.9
